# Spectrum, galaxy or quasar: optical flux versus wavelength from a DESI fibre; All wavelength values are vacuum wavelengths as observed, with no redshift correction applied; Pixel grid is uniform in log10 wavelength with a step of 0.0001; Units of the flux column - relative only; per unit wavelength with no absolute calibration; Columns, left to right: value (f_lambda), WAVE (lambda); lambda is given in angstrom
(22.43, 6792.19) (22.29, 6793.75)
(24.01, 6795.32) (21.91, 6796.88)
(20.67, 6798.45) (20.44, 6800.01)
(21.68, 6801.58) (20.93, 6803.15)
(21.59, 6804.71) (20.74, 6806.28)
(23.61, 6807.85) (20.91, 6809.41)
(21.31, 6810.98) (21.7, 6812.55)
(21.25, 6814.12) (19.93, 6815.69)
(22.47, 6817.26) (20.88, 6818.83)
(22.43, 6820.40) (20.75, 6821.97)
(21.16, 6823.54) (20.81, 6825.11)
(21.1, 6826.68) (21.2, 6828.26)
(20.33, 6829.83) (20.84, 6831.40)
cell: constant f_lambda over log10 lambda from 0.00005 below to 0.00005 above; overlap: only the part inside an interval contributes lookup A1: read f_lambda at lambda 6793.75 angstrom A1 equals 22.29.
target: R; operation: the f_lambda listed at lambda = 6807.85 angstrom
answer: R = 23.61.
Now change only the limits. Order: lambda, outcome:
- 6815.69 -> 19.93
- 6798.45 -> 20.67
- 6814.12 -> 21.25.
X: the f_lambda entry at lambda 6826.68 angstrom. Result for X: 21.1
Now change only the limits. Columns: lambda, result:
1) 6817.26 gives 22.47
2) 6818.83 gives 20.88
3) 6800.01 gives 20.44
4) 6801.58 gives 21.68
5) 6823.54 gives 21.16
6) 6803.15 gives 20.93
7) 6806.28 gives 20.74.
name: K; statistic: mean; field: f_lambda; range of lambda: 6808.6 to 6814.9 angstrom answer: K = 21.3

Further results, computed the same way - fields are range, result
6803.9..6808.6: 22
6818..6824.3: 21.3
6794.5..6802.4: 21.7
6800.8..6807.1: 21.2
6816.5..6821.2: 21.9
